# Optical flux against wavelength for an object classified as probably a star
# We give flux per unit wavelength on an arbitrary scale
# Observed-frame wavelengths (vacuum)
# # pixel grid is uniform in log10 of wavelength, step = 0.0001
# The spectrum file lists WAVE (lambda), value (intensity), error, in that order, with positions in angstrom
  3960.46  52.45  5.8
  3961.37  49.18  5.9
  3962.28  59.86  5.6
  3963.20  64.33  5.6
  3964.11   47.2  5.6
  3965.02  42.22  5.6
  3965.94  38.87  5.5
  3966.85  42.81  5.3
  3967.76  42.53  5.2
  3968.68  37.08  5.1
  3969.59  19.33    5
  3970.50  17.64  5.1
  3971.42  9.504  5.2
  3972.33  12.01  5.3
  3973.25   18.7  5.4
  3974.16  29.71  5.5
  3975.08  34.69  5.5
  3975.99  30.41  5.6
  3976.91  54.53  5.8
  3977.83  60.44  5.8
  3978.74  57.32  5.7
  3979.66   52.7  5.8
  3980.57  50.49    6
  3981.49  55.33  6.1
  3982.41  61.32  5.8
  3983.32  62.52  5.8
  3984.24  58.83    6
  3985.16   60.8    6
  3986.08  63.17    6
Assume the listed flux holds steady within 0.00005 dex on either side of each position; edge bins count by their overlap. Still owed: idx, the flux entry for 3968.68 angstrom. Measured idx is 37.08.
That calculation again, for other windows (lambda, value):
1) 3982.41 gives 61.32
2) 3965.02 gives 42.22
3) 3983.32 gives 62.52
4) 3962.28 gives 59.86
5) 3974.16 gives 29.71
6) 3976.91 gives 54.53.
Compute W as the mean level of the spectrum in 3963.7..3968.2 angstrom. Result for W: 42.7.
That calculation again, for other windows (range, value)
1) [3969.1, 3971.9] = 15.8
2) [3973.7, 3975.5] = 32.1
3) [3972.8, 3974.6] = 24.2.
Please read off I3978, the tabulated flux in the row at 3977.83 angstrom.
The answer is 60.44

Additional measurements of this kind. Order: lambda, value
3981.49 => 55.33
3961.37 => 49.18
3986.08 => 63.17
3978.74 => 57.32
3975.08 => 34.69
